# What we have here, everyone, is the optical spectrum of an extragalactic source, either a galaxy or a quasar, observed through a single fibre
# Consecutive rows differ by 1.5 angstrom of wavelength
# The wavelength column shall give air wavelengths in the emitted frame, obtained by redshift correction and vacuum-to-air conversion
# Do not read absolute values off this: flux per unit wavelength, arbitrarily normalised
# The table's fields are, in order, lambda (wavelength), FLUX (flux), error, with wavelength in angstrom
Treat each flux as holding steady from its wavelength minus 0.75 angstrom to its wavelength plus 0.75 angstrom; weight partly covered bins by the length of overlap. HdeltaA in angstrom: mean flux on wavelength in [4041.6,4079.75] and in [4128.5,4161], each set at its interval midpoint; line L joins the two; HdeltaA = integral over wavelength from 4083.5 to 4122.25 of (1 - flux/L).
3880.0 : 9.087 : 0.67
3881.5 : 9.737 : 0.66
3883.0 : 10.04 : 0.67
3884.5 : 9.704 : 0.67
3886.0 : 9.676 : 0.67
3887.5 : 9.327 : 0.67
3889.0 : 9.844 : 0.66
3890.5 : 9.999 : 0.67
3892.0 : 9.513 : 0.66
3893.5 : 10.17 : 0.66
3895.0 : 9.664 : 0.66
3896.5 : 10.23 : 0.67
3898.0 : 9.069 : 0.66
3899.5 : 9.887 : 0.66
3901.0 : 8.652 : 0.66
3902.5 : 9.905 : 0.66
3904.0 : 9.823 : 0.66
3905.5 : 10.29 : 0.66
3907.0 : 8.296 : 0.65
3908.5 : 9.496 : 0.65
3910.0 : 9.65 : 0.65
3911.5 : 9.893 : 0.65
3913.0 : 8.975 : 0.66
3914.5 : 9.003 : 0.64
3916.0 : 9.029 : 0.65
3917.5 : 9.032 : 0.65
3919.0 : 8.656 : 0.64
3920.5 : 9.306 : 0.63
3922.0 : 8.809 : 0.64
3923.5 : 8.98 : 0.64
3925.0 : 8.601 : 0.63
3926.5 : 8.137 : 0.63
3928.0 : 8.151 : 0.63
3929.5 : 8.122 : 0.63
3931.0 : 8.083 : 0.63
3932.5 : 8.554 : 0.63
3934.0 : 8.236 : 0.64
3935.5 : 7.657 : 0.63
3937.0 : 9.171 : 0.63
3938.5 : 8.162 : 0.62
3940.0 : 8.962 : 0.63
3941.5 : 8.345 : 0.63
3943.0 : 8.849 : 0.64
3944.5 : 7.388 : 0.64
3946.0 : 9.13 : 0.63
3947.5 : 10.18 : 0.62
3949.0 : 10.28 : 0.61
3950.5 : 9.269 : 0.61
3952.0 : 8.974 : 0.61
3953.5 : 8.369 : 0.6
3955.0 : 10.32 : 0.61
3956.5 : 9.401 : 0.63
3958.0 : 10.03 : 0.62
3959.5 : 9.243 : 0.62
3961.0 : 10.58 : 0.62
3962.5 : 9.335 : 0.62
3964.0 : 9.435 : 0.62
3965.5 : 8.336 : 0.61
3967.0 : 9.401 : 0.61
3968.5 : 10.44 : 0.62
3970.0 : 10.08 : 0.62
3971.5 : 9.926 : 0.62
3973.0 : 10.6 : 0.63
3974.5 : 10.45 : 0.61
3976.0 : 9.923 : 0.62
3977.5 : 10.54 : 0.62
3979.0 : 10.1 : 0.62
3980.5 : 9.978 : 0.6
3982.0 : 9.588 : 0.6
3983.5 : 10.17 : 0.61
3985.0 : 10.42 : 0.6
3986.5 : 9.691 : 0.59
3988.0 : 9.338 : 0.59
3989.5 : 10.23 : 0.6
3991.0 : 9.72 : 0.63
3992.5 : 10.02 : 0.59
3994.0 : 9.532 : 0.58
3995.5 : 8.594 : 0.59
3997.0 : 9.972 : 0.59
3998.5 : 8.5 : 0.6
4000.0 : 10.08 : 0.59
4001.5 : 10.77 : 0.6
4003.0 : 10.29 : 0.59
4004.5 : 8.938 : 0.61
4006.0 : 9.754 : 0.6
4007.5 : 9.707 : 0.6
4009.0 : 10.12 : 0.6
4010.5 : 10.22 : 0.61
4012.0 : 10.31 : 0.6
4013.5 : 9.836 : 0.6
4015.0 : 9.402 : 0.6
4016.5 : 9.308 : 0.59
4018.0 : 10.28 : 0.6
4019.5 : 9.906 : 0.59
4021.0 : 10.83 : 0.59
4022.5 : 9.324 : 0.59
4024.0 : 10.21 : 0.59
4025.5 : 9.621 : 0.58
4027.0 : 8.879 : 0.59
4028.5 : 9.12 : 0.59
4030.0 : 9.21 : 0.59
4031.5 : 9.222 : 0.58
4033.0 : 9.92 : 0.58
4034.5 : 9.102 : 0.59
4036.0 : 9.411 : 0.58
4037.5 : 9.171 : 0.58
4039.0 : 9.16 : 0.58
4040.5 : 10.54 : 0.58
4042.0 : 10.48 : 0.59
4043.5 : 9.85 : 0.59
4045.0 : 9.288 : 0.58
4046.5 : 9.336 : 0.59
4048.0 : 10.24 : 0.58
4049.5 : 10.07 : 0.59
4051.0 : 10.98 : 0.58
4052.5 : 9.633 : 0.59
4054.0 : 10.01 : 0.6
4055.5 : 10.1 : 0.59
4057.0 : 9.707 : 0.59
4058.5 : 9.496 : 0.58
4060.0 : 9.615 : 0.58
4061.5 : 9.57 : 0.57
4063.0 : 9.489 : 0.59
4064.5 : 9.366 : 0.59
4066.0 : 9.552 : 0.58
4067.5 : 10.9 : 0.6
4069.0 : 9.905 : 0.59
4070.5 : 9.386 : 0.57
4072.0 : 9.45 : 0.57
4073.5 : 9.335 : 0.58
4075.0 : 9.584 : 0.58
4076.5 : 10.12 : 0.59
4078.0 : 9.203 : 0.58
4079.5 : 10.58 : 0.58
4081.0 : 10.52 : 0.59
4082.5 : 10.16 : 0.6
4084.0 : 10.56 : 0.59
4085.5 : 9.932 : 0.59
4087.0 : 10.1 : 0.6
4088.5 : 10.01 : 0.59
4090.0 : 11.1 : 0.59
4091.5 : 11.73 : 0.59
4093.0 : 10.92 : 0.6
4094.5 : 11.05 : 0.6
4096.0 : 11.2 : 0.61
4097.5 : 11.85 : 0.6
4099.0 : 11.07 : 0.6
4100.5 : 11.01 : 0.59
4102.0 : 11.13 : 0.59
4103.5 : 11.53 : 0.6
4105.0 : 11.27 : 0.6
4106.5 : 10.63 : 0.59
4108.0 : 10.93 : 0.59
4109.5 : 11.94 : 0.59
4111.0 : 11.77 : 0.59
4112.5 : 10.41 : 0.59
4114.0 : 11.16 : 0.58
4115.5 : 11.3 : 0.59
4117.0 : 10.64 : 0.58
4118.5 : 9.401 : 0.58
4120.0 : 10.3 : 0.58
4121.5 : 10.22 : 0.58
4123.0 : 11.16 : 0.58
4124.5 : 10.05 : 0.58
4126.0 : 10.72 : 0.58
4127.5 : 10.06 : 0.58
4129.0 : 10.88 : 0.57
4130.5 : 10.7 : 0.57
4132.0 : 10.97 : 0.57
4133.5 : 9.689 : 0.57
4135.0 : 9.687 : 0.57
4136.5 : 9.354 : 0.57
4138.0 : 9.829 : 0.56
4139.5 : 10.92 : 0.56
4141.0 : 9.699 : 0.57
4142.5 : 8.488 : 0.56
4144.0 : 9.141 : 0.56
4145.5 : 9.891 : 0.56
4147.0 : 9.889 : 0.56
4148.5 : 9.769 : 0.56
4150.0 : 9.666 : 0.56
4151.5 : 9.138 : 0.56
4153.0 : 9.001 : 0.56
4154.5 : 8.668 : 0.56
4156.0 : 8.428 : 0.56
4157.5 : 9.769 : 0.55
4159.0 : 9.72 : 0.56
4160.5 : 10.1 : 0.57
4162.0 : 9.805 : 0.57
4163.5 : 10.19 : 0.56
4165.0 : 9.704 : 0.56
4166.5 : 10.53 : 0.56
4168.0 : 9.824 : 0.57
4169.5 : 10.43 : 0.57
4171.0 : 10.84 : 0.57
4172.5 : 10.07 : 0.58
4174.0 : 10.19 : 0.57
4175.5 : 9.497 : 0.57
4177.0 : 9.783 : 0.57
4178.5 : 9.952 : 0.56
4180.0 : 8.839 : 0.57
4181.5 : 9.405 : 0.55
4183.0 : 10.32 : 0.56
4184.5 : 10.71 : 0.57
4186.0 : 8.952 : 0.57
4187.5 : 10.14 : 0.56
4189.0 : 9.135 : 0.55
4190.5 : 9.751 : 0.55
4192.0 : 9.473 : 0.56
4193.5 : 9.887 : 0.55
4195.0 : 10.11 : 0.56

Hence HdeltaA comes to -4.57 angstrom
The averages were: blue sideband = 9.8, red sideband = 9.69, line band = 10.9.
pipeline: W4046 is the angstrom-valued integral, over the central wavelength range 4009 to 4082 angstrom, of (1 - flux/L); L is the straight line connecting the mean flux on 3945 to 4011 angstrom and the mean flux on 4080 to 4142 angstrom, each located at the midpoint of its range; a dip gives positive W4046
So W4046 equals 3.2 angstrom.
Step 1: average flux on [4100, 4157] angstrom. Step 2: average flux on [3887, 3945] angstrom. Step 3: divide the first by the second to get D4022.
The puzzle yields 1.1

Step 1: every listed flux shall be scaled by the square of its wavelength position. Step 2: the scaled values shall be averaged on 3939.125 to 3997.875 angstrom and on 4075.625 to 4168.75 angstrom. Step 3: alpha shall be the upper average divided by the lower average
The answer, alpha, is 1.2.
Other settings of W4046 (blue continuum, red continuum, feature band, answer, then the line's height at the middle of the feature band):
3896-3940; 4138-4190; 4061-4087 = -1.2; 9.44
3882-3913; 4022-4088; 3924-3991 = 2.5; 9.69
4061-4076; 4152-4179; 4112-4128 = -1.3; 9.73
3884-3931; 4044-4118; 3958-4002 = -0.4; 9.73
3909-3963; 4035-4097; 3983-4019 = -1.1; 9.5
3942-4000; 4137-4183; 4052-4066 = 0.0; 9.67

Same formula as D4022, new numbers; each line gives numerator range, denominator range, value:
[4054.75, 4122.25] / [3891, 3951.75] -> 1.15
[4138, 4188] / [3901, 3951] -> 1.09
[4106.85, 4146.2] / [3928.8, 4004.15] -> 1.10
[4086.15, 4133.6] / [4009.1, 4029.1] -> 1.11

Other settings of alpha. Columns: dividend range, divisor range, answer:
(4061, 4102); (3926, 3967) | 1.23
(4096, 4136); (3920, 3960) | 1.33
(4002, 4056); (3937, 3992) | 1.05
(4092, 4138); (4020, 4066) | 1.15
